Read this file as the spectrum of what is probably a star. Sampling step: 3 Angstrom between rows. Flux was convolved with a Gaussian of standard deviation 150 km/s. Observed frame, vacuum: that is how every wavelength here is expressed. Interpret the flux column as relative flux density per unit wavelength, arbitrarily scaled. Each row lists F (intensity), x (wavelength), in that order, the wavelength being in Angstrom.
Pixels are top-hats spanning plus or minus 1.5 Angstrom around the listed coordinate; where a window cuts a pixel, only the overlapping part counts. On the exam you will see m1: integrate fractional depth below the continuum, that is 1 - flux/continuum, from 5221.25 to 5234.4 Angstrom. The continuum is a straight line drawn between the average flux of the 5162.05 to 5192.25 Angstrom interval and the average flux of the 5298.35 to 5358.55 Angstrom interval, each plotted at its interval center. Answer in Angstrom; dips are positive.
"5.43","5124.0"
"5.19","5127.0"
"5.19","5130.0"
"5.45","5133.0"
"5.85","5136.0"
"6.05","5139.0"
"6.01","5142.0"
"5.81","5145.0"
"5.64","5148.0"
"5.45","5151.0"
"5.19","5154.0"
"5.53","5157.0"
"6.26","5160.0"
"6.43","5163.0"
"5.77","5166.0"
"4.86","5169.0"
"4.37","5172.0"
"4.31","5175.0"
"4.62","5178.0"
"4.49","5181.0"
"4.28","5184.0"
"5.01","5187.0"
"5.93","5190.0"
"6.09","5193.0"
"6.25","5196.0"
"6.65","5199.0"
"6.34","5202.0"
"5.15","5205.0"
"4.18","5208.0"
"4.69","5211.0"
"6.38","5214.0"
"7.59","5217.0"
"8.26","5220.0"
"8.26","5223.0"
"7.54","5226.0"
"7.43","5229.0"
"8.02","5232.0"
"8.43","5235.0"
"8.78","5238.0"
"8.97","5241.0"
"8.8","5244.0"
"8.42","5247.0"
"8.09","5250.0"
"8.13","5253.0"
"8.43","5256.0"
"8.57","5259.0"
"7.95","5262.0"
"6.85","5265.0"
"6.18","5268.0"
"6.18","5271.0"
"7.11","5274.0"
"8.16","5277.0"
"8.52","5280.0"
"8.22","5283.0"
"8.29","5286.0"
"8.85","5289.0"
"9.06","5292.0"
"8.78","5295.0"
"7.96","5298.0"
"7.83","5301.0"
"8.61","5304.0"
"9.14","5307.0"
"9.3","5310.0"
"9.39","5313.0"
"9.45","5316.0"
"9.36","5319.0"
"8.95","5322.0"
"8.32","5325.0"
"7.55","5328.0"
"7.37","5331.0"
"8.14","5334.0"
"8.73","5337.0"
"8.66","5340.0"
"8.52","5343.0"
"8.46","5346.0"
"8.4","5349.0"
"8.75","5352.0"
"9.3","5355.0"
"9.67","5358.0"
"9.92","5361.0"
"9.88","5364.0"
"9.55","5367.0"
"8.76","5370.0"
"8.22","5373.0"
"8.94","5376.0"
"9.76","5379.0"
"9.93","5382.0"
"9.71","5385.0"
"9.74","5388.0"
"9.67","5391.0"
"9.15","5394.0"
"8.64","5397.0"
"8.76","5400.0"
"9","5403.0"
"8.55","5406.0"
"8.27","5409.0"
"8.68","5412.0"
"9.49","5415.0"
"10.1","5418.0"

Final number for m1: -3.4 Angstrom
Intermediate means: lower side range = 5.01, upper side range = 8.67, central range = 7.86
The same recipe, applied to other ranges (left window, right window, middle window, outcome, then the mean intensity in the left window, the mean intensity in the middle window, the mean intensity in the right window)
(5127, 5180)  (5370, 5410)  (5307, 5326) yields -2.84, 5.44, 9.15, 9.1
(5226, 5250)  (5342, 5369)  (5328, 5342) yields 1.33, 8.33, 8.16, 9.17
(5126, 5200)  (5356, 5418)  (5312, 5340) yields -1.28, 5.46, 8.57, 9.24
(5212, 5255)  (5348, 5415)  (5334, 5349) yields 0.56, 8.04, 8.53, 9.16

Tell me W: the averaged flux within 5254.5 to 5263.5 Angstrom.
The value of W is 8.32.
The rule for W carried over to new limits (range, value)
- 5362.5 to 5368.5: 9.72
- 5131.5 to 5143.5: 5.84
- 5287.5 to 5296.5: 8.9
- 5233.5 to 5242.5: 8.73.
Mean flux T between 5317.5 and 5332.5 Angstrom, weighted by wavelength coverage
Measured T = 8.31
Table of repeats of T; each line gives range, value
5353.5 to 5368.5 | 9.66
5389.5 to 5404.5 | 9.04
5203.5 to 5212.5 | 4.67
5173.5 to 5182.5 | 4.47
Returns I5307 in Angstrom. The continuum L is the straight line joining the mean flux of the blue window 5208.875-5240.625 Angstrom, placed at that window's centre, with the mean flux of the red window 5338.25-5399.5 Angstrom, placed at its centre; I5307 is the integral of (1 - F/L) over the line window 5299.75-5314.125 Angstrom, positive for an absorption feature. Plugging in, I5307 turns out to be -0.7 Angstrom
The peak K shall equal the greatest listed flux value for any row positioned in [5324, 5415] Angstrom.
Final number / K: 9.93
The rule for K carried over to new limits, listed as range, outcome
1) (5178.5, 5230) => 8.26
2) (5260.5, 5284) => 8.52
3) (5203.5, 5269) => 8.97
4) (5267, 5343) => 9.45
